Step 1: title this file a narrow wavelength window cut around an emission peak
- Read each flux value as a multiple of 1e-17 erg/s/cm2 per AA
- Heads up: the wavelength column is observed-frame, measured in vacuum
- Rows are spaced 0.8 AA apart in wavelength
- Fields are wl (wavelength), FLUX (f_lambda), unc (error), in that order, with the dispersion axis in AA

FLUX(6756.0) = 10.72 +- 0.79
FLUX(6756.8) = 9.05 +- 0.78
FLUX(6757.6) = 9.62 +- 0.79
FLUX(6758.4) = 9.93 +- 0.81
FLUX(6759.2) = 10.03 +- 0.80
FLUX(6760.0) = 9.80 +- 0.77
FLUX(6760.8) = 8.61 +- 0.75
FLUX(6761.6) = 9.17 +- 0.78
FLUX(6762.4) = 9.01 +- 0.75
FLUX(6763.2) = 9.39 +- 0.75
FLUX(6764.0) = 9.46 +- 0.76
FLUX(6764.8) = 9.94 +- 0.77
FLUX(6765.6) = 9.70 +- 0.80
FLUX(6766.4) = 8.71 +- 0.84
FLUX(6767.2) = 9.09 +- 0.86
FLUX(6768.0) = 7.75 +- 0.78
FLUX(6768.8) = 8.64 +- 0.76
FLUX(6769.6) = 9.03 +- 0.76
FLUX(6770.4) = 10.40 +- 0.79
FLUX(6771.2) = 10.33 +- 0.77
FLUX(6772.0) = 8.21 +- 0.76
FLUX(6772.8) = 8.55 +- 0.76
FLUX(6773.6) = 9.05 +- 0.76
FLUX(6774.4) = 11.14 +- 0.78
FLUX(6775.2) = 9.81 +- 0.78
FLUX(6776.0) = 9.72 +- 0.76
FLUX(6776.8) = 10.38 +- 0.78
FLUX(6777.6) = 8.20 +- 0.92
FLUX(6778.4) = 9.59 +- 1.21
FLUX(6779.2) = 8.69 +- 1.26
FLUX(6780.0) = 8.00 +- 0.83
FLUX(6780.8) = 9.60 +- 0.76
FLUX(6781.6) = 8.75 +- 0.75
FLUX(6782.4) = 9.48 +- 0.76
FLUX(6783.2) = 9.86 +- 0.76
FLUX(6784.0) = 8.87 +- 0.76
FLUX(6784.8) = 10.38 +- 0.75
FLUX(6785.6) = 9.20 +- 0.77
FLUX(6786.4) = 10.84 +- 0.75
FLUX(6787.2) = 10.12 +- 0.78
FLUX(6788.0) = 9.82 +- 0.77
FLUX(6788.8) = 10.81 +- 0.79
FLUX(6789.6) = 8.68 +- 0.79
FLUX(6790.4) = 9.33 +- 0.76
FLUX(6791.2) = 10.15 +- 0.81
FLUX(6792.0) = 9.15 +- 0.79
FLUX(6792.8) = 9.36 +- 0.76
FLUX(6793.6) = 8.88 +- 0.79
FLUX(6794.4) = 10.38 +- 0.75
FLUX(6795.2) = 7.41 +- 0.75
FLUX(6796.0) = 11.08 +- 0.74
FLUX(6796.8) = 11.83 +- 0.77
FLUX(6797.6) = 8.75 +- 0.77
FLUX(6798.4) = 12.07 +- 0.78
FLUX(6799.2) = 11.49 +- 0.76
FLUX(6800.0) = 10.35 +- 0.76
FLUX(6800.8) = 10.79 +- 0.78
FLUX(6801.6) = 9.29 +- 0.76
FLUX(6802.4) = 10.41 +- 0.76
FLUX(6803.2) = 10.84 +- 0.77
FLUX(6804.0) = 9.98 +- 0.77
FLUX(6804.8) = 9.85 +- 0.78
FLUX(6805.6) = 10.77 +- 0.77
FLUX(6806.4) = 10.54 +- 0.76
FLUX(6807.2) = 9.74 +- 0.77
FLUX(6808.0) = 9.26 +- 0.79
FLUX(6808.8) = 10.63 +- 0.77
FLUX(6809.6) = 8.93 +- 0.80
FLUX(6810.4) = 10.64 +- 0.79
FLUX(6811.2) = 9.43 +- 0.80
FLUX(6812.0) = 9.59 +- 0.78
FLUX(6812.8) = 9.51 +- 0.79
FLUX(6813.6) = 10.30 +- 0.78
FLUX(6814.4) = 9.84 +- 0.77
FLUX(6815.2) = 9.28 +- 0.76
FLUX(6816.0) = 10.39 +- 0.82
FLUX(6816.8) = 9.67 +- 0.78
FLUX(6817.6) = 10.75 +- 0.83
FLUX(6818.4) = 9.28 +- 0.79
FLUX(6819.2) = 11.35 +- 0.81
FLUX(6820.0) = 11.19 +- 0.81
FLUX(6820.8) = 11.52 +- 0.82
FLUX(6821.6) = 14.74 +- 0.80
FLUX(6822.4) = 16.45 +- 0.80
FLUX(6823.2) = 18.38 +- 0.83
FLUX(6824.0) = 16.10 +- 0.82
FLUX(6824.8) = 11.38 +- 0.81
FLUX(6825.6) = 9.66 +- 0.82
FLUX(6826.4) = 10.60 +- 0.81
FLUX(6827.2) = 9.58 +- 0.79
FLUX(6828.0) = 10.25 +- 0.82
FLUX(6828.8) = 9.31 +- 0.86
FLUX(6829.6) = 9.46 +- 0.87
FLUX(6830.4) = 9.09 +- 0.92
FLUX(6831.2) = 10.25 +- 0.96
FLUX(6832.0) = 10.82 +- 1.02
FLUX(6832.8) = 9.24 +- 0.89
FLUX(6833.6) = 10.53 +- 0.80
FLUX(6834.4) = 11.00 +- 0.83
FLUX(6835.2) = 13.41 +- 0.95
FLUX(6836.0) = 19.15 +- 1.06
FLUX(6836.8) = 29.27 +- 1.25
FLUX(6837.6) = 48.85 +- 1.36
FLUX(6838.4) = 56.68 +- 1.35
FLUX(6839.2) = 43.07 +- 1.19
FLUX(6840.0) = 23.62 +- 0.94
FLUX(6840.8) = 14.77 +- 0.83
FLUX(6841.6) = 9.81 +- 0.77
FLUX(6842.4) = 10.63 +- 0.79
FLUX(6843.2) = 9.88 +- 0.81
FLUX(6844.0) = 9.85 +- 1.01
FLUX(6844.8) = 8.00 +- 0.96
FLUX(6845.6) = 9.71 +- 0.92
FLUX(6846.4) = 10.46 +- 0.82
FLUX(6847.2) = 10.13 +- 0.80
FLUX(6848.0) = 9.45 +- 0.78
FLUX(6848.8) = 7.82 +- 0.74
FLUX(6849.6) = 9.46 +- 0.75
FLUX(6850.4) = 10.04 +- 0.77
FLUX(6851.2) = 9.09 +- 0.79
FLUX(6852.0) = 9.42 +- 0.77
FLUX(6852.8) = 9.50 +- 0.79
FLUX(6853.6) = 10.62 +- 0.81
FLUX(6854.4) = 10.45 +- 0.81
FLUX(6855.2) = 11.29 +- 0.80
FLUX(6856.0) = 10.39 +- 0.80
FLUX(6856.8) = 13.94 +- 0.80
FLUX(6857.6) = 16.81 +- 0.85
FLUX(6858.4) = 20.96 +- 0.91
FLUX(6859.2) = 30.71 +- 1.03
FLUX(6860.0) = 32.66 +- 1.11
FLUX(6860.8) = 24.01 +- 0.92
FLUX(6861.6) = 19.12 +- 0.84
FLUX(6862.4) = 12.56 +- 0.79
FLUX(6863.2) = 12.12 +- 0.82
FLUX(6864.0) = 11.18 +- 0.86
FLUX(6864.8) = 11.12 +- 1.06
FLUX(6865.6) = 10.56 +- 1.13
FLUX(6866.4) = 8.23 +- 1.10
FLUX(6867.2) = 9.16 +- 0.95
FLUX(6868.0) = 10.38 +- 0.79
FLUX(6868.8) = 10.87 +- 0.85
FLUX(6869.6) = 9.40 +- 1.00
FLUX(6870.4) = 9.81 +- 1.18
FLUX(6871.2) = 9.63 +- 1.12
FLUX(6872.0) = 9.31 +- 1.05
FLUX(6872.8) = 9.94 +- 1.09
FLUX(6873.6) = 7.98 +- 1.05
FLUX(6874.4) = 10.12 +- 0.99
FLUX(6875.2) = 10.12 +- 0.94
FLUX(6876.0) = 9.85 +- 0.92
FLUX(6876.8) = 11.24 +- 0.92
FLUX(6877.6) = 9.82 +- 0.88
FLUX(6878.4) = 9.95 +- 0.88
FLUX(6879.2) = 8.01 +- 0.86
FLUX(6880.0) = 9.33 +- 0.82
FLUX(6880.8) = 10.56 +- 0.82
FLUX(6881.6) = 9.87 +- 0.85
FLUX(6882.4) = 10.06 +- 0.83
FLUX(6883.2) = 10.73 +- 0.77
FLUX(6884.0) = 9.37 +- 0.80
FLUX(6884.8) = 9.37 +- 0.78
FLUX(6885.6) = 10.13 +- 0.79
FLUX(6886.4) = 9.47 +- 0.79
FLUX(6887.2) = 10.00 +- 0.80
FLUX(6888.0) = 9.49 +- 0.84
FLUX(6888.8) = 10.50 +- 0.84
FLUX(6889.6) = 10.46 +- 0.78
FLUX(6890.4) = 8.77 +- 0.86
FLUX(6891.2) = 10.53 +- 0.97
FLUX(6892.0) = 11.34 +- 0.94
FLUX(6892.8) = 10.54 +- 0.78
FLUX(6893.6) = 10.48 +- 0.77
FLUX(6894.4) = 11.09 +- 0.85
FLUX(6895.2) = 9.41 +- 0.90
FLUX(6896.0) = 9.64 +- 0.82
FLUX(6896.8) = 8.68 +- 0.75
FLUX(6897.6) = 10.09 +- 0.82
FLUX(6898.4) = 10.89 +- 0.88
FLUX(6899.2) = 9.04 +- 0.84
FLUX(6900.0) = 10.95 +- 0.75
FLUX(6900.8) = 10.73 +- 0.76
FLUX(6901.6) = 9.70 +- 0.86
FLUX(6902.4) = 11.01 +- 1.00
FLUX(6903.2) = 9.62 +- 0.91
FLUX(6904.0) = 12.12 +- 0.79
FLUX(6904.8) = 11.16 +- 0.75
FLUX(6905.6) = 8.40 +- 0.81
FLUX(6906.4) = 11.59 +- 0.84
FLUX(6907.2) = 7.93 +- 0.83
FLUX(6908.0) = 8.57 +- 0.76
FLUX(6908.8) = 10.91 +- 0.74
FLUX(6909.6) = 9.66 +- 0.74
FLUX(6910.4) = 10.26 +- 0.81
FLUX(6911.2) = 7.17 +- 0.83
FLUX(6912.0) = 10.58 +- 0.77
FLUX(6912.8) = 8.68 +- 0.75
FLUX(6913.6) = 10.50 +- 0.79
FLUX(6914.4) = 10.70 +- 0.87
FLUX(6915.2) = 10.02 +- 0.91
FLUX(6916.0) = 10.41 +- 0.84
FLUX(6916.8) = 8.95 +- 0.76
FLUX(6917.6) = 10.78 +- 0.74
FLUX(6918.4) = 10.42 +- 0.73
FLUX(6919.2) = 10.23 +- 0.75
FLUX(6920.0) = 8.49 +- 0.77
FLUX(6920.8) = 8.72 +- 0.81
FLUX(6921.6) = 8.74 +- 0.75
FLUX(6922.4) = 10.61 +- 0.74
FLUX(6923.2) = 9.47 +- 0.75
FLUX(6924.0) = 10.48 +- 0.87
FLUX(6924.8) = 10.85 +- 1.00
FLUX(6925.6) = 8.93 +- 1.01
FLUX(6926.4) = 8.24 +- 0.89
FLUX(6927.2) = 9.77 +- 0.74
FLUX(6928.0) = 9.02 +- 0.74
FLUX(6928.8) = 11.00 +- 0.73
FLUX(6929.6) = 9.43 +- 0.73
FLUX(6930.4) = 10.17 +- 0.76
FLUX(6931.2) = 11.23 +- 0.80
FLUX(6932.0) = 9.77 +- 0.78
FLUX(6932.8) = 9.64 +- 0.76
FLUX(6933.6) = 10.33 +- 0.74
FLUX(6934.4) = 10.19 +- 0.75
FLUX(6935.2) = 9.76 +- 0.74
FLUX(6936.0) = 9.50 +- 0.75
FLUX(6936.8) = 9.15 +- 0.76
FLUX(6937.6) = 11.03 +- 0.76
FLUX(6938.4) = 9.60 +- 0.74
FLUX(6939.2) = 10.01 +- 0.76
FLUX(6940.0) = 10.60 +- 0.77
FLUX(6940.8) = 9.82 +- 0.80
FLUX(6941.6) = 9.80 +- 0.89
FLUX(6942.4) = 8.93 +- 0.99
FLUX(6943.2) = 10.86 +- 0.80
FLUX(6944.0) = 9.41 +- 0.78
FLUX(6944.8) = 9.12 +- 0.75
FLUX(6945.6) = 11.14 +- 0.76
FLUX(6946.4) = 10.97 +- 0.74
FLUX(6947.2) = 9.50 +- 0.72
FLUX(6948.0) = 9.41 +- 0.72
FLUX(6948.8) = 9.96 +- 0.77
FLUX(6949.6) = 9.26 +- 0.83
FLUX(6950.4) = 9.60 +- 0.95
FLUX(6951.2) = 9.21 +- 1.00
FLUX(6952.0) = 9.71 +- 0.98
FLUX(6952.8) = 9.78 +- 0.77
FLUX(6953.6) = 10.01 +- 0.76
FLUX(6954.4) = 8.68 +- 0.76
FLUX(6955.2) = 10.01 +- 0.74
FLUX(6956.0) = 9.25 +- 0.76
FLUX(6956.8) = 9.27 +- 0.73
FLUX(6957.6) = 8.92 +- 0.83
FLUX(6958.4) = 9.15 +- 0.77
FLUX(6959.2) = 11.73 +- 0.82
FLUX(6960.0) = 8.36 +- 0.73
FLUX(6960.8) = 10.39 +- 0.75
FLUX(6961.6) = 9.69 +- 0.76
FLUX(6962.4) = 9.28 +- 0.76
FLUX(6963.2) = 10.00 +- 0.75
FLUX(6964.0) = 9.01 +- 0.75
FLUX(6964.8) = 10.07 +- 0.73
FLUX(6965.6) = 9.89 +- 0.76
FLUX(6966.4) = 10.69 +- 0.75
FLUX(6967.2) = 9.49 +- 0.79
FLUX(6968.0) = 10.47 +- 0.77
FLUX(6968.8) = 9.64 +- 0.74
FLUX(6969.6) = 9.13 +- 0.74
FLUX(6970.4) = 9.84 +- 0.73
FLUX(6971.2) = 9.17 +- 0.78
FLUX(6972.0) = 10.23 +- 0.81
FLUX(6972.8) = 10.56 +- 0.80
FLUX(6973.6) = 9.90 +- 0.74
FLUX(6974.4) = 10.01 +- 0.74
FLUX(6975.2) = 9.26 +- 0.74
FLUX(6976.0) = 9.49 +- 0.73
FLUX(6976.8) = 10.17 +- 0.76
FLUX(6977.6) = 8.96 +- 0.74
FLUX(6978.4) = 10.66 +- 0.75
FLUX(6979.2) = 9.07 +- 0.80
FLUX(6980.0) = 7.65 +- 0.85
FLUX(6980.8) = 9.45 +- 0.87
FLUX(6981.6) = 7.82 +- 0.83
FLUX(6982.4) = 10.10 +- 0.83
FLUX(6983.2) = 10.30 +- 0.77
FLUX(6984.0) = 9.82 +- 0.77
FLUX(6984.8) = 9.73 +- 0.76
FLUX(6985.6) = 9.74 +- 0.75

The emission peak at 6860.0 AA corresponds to [N II]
